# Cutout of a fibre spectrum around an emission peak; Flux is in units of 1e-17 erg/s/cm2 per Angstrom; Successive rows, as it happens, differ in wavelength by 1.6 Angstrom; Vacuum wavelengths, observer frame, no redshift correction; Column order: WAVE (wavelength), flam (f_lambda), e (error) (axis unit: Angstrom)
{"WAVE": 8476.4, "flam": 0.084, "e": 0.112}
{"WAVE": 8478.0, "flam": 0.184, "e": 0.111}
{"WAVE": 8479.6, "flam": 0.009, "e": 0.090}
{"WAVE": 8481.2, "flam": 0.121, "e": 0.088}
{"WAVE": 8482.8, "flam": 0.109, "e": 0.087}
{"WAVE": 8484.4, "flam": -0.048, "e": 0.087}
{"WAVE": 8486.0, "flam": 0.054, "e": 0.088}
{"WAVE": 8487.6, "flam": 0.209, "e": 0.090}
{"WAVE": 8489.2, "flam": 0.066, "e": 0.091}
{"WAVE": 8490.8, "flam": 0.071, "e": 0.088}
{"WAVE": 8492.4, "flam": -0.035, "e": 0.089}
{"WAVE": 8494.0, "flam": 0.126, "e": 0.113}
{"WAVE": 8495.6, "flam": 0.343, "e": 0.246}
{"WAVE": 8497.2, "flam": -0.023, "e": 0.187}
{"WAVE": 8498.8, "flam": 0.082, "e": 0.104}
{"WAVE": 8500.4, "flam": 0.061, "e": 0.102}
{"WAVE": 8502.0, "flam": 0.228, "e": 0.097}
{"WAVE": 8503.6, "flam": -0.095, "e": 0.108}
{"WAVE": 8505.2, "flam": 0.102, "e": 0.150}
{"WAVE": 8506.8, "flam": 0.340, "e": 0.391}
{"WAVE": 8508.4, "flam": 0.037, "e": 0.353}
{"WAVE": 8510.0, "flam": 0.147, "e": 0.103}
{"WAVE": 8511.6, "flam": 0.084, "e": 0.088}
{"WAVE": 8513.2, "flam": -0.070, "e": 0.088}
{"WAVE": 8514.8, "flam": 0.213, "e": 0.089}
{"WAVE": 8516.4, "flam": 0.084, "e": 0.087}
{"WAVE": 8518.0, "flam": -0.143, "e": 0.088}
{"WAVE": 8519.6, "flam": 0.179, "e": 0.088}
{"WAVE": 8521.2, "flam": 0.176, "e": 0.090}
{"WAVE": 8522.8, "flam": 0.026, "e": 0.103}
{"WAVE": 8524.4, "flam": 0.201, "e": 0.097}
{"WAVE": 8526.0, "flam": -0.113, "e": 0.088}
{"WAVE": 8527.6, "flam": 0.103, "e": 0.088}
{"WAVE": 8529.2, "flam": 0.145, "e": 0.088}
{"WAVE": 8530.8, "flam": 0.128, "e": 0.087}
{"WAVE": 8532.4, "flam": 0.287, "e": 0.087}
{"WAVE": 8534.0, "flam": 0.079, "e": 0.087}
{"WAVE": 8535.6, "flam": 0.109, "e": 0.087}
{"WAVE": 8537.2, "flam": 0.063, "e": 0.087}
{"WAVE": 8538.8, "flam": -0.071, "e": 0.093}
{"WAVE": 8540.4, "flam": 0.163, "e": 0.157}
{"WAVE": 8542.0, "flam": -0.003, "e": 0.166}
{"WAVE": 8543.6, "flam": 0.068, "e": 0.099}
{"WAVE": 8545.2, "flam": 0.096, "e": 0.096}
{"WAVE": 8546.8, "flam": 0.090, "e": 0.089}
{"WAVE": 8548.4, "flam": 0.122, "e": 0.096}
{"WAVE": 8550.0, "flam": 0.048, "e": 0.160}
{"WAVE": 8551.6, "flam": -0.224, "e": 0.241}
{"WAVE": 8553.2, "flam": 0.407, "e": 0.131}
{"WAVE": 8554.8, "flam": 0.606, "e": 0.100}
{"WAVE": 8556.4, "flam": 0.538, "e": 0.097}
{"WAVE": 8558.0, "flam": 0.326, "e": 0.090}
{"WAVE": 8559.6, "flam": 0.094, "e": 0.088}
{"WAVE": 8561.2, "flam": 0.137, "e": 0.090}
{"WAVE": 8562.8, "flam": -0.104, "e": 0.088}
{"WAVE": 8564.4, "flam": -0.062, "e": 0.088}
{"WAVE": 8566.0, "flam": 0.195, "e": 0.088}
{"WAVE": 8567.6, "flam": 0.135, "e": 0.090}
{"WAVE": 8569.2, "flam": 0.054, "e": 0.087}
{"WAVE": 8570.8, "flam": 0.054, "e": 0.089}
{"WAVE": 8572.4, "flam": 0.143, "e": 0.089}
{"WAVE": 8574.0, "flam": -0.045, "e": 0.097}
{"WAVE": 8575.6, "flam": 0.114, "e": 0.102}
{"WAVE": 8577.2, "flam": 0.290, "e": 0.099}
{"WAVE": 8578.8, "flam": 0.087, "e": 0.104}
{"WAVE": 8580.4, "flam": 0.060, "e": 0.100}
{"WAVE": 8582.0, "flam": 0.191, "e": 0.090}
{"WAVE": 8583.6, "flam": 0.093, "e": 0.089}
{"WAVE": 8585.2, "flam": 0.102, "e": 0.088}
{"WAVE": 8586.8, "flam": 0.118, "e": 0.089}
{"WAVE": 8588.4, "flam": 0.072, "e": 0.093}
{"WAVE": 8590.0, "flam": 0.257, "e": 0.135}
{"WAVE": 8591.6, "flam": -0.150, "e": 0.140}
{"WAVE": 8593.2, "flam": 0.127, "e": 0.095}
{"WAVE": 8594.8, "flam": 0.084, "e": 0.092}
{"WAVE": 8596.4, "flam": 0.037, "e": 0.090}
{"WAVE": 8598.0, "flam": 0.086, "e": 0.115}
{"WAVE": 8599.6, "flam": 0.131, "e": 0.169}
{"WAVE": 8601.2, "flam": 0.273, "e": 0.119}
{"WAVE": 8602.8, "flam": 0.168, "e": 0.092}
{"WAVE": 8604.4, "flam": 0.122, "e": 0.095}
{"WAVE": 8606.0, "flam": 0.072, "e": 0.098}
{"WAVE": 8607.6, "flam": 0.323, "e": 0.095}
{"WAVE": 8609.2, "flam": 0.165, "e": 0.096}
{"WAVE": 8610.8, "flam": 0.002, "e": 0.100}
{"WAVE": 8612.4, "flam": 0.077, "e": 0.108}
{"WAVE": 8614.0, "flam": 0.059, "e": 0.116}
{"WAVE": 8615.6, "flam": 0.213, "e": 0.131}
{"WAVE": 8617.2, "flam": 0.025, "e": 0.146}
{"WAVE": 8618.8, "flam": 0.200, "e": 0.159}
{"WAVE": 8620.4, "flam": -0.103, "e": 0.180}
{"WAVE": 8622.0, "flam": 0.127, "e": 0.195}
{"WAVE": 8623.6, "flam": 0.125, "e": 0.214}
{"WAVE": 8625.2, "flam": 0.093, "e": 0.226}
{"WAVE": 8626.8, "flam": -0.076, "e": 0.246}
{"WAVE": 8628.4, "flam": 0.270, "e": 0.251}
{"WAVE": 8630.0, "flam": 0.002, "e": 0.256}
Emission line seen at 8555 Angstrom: Hgamma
